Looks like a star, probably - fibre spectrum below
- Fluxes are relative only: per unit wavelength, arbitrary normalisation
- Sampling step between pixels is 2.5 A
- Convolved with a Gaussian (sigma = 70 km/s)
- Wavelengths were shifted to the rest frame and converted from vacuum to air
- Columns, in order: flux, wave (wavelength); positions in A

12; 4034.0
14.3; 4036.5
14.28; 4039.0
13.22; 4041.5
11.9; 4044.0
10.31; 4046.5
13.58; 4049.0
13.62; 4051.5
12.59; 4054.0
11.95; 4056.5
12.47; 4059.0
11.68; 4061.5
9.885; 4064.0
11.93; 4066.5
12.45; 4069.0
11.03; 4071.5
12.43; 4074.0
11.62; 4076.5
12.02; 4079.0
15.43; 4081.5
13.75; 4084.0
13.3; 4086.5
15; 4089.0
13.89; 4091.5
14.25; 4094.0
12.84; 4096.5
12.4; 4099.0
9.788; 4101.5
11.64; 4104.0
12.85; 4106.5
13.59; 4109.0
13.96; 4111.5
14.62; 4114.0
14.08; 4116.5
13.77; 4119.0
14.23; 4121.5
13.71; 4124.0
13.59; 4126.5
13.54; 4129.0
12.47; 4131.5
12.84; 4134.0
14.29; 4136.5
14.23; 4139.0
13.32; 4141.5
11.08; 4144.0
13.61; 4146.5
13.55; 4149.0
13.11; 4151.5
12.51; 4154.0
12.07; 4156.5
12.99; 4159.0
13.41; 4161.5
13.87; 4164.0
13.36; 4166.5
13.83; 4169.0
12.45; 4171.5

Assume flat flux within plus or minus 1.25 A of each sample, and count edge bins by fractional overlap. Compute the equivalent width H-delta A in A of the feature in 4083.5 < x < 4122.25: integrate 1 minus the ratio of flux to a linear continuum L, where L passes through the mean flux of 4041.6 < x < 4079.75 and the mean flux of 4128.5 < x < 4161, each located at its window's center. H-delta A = -2.6 A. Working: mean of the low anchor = 12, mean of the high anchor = 13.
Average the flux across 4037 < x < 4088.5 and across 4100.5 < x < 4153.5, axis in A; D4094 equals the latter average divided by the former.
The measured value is 1.1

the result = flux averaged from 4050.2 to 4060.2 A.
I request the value 12.7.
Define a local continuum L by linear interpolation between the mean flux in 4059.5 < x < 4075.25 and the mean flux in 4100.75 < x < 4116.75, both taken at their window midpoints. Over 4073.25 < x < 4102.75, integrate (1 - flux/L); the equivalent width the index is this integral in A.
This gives -1.9 A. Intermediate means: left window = 11.6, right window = 13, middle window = 13.1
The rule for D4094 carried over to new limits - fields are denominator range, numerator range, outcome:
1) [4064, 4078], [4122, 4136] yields 1.14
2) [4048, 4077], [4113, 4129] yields 1.15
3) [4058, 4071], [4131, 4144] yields 1.14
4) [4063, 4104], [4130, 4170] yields 1.04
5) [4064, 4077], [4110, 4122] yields 1.20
